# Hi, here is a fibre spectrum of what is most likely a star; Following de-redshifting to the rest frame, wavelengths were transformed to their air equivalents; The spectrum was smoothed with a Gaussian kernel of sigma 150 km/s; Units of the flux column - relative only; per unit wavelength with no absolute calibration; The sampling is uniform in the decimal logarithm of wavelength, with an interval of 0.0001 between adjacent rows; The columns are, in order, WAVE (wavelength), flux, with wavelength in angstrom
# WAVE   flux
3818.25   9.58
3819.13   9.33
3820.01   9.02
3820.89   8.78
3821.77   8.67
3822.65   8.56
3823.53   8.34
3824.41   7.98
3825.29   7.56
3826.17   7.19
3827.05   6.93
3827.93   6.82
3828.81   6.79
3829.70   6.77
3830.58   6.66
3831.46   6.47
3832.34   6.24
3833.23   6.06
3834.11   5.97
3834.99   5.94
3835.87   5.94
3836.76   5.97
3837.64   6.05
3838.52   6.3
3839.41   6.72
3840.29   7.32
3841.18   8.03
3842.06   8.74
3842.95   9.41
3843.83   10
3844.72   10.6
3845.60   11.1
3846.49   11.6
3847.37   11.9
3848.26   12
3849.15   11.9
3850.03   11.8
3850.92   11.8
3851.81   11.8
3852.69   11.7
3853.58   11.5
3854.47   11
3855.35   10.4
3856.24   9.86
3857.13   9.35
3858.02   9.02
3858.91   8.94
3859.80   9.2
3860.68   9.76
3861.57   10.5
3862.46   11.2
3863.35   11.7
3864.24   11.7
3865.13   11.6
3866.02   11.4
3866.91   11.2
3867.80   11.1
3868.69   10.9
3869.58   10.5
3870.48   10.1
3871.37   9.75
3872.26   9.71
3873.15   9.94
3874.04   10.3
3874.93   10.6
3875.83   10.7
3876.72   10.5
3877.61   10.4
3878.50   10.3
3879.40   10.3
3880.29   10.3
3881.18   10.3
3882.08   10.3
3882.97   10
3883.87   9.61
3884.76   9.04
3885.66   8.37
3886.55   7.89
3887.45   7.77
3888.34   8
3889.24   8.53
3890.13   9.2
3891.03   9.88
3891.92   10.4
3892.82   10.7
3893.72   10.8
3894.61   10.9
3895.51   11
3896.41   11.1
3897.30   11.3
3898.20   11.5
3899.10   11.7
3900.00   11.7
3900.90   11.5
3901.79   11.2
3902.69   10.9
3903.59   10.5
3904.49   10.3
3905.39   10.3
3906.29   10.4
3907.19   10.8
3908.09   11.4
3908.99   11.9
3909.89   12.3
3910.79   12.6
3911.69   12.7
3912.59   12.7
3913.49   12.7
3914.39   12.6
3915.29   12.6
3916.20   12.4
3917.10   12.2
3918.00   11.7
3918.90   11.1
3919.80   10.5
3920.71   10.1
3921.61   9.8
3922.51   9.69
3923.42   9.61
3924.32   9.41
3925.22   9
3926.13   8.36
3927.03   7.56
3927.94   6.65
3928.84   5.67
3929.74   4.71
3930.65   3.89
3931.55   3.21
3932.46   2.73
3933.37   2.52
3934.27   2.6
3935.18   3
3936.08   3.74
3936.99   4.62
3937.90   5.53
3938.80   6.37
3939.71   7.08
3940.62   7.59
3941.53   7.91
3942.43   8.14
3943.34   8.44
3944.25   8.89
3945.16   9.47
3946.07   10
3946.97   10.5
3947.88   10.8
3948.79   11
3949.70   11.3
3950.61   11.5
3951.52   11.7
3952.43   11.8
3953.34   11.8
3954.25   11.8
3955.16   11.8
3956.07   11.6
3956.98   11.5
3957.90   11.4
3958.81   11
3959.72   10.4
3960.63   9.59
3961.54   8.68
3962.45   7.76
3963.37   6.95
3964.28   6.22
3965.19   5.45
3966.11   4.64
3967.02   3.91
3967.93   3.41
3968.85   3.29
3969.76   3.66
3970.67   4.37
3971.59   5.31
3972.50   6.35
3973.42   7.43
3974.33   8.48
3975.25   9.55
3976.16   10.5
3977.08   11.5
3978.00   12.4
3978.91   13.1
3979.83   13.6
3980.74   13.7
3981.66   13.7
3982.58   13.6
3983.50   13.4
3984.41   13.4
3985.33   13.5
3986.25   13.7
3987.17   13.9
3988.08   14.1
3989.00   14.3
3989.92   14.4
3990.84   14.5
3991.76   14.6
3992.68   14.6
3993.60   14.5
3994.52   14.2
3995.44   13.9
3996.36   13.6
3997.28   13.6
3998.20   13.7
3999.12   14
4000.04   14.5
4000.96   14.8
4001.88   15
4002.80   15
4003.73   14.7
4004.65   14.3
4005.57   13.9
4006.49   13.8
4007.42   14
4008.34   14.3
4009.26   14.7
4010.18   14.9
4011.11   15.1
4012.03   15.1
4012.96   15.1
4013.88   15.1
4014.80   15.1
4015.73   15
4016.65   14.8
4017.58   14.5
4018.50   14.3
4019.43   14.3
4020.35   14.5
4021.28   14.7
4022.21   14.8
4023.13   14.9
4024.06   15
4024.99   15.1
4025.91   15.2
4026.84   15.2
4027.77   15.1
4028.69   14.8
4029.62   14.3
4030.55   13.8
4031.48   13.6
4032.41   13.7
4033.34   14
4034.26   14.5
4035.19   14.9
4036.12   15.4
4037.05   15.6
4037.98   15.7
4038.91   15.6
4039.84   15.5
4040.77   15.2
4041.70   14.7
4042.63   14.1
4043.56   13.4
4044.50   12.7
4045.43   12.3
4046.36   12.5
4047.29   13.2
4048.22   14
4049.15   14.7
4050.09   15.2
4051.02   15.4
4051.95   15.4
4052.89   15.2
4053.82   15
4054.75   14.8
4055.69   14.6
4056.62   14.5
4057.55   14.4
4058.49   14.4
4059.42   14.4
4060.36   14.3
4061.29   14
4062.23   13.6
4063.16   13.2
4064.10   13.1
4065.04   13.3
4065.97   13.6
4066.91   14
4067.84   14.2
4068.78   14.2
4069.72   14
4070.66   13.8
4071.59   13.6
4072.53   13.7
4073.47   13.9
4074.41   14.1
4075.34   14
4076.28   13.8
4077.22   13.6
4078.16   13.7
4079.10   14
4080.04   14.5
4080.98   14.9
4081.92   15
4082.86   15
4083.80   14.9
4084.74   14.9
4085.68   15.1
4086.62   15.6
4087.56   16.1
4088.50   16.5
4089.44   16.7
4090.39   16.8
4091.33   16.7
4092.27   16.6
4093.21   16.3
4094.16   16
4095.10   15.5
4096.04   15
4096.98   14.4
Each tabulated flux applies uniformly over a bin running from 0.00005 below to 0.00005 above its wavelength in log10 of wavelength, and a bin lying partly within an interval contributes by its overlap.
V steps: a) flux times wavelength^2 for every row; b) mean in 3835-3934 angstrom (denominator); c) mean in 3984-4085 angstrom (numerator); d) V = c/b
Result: 1.6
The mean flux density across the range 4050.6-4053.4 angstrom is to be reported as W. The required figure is 15.3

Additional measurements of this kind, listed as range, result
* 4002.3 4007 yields 14.3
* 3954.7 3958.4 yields 11.6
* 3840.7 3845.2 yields 9.36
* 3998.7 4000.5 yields 14.3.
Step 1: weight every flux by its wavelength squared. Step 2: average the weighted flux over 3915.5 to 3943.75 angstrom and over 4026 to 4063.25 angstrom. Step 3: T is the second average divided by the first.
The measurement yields 2.1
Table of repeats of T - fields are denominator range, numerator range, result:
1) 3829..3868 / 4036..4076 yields 1.68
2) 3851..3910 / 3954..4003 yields 1.12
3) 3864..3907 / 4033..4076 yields 1.50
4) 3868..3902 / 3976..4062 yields 1.50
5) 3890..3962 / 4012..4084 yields 1.59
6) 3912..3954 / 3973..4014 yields 1.63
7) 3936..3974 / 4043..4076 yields 1.79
